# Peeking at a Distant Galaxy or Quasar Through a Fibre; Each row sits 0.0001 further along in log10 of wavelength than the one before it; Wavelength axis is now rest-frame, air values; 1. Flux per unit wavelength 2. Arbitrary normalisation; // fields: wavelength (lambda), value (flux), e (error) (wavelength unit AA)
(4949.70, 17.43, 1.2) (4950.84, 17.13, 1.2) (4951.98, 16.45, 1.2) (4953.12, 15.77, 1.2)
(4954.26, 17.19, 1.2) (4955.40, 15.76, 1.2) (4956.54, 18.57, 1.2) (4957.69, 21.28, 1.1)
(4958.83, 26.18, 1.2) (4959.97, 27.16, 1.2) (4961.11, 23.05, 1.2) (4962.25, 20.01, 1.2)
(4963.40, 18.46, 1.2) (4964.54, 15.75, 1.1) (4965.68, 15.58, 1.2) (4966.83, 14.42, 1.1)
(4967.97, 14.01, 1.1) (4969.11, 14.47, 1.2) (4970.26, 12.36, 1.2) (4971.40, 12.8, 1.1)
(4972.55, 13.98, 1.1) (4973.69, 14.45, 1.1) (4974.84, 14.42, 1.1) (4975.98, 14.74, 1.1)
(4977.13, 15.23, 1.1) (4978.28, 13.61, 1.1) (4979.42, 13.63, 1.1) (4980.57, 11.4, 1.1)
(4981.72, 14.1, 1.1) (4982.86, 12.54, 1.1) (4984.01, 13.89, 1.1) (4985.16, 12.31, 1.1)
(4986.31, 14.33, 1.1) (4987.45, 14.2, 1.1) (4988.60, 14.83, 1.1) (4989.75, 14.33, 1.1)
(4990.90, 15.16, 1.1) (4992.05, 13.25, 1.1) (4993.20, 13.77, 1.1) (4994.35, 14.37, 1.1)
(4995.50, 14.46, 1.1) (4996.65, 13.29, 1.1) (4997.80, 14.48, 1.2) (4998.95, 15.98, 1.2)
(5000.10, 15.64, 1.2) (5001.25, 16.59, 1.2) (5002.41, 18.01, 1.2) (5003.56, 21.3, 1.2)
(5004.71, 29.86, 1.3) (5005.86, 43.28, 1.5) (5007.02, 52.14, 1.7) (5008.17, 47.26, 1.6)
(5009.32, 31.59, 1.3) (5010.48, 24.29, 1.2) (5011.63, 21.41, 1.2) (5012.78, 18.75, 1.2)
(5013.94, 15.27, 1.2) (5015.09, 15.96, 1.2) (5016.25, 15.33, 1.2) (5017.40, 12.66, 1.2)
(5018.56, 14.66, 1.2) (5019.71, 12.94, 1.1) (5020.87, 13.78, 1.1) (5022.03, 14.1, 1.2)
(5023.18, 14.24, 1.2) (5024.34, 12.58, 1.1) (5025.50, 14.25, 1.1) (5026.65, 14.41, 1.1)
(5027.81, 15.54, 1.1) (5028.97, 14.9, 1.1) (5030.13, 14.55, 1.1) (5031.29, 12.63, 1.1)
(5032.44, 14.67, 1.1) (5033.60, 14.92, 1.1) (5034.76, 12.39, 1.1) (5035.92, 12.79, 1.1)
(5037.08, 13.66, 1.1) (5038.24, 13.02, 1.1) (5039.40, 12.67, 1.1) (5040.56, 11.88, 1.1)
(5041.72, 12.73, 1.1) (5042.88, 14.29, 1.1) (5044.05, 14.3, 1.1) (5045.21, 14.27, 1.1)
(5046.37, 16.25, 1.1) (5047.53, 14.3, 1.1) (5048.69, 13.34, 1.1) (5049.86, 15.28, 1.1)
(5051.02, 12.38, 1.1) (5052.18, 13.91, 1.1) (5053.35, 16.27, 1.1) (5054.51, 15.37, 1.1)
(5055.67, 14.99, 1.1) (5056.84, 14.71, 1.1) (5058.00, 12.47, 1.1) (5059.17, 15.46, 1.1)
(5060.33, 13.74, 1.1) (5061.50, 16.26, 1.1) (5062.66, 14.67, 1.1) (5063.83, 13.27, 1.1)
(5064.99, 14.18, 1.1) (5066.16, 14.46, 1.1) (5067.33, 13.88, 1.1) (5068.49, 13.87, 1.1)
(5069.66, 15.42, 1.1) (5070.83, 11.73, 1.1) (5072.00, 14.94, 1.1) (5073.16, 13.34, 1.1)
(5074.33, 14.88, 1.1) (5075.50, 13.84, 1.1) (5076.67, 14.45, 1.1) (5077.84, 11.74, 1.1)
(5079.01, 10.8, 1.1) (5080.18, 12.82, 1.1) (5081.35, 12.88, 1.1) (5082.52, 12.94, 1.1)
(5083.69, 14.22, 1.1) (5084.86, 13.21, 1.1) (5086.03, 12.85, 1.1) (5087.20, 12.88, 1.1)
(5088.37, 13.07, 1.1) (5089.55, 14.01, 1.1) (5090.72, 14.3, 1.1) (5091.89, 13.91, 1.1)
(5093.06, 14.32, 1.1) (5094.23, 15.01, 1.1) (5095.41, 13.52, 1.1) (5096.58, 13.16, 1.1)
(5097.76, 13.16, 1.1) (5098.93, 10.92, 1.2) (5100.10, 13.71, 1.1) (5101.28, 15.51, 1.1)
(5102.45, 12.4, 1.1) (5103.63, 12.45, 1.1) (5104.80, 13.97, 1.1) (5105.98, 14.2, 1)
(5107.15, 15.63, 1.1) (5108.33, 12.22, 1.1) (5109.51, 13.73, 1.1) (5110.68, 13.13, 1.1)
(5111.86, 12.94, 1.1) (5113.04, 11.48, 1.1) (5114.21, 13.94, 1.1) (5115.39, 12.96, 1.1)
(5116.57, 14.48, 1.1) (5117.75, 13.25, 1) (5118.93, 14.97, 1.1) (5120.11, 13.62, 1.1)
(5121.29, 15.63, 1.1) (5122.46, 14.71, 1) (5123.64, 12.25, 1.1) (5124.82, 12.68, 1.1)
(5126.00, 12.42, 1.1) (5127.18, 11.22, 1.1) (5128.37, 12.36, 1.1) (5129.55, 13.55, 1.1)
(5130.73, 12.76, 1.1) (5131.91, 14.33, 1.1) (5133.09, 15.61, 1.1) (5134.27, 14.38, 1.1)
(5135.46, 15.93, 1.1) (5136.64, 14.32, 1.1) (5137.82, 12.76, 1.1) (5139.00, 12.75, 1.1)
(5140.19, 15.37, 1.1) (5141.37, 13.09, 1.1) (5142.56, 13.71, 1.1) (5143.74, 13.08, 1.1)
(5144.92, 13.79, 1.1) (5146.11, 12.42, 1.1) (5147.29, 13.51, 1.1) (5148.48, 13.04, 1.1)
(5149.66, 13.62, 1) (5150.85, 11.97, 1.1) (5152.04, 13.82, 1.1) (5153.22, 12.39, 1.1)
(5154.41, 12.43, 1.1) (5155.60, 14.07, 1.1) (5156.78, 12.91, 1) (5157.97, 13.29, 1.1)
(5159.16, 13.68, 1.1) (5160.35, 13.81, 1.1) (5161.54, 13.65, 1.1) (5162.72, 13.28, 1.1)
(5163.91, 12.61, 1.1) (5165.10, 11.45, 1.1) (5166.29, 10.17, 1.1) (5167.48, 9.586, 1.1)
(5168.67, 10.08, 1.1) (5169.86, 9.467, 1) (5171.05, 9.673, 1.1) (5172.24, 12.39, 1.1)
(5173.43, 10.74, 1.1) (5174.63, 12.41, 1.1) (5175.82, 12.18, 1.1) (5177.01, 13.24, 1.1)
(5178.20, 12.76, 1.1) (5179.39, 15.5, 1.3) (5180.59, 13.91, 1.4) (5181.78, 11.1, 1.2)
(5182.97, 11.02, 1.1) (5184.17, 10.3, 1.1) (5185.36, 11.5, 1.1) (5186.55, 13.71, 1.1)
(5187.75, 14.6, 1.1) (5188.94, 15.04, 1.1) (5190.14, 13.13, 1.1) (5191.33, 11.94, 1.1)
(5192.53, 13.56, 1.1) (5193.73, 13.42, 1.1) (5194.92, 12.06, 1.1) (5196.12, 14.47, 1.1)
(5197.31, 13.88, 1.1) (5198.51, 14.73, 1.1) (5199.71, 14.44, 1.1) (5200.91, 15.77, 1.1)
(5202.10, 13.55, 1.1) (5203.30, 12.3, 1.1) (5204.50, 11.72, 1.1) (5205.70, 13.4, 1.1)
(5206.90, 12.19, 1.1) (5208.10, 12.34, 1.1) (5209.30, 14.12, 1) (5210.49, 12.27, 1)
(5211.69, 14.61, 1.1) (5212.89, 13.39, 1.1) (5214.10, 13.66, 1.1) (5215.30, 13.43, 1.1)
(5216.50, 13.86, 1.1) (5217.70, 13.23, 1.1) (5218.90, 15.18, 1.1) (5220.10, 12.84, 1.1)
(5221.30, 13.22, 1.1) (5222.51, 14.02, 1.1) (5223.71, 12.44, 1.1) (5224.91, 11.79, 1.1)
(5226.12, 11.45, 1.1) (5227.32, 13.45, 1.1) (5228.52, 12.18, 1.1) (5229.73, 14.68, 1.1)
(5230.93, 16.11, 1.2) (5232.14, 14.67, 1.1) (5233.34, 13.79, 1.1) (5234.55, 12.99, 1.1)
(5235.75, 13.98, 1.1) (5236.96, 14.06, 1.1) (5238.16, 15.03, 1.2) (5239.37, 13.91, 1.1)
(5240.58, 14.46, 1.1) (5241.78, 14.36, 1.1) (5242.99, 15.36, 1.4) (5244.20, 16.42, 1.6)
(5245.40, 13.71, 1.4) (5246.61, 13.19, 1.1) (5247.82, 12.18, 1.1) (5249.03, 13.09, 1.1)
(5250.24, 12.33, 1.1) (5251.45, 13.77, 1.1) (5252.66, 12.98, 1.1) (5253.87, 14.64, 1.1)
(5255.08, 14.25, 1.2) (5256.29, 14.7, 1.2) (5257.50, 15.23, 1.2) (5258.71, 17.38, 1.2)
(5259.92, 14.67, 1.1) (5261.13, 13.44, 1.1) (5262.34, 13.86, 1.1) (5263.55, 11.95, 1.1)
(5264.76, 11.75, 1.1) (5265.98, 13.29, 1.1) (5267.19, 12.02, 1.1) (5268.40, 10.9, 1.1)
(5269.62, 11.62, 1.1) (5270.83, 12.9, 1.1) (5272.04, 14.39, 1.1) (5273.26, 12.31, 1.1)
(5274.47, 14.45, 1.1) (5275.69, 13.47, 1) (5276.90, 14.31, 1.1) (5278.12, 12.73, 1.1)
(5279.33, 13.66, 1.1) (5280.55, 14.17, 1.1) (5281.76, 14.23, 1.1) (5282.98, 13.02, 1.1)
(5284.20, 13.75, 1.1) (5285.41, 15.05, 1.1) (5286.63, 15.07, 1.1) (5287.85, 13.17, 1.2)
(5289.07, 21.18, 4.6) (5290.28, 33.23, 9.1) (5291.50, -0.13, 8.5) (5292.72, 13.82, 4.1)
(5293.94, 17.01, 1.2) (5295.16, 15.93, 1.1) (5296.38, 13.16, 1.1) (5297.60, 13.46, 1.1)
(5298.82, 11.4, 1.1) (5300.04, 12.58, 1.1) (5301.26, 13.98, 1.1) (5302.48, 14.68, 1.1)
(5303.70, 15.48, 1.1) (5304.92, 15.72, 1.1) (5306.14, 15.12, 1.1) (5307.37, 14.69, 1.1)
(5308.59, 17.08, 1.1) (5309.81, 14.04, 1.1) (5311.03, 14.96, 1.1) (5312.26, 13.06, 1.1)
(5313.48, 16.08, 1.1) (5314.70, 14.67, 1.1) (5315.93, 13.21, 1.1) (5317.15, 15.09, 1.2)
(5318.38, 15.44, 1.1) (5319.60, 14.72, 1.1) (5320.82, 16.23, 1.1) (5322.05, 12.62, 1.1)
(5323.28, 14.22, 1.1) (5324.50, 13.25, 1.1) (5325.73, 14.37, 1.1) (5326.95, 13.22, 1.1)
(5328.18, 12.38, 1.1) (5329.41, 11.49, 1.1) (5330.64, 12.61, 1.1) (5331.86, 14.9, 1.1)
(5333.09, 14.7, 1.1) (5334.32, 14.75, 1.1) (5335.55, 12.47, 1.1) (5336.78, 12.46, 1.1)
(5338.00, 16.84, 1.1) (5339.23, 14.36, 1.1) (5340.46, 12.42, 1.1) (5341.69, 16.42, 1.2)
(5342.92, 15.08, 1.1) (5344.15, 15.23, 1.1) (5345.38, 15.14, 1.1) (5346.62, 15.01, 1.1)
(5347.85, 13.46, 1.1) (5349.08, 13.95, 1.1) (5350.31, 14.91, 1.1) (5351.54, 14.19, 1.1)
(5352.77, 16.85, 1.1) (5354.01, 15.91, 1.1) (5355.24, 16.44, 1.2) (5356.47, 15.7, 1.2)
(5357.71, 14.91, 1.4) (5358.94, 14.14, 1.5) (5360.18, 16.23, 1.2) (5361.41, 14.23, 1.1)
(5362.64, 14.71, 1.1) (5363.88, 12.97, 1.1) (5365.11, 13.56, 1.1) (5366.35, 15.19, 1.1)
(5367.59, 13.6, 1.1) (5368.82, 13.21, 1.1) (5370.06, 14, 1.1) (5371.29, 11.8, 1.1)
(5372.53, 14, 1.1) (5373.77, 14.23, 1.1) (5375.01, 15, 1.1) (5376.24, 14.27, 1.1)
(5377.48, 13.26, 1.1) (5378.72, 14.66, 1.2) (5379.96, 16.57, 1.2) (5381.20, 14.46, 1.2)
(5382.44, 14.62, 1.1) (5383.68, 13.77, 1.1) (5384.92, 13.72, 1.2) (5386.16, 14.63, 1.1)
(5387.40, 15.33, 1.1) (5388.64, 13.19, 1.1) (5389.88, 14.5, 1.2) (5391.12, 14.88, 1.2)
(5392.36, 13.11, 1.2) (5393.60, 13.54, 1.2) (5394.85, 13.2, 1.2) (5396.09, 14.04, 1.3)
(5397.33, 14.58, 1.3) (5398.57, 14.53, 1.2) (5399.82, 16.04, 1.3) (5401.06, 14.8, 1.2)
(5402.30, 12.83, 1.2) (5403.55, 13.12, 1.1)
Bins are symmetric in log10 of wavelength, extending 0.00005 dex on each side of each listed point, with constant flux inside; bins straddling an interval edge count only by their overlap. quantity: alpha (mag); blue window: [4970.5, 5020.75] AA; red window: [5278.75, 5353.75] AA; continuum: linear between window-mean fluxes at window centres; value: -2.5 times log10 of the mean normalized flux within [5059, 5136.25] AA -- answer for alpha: 0.23 mag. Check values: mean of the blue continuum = 18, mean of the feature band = 13.6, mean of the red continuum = 14.5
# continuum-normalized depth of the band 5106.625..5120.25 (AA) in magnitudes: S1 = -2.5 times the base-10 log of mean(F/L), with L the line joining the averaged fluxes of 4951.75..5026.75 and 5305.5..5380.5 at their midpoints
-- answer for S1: 0.22 mag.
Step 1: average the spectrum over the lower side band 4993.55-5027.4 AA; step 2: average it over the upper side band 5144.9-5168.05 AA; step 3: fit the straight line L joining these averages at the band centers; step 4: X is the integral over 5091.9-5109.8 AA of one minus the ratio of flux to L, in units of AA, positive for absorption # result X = 2.21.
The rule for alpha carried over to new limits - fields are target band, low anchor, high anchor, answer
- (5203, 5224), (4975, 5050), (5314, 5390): 0.154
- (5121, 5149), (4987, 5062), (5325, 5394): 0.179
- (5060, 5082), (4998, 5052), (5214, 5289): 0.225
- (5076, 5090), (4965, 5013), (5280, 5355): 0.299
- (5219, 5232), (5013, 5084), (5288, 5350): 0.079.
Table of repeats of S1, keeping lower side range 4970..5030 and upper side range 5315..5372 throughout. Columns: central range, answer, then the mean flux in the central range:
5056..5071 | 0.18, 14.2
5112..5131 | 0.22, 13.3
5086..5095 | 0.19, 13.8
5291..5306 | 0.11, 13.3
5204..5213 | 0.19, 13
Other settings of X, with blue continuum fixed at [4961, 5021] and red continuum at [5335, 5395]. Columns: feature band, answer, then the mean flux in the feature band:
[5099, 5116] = 3.4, 13.4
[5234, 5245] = 0.7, 14.5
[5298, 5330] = 1.4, 14.2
